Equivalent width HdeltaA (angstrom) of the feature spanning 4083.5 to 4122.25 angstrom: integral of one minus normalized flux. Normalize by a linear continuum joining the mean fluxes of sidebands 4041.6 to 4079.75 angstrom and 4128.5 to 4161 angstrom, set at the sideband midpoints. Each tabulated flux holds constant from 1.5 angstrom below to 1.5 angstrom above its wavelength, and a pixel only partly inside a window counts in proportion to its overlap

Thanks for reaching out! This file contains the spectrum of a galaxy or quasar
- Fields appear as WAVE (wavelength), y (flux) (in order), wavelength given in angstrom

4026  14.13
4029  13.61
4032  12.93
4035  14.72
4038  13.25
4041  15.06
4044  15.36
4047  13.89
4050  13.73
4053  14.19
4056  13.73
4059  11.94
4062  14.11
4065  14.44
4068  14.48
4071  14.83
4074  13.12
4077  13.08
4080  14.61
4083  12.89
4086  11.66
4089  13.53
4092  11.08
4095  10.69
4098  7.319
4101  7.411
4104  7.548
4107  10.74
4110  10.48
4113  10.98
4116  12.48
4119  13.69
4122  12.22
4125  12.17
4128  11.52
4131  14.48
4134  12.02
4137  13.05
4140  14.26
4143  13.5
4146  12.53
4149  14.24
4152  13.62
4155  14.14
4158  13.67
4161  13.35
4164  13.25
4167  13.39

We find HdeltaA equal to 8.3 angstrom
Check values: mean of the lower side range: 14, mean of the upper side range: 13.5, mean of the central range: 10.8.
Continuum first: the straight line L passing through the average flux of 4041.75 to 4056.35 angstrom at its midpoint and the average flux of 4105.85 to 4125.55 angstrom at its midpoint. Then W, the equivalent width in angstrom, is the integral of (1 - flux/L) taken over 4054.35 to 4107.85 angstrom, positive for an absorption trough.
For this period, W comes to 4.3 angstrom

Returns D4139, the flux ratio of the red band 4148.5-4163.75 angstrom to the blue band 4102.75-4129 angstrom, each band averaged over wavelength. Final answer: 1.21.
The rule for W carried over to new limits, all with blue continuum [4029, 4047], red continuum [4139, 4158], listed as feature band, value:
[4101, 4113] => 3.8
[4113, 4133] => 1.7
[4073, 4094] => 1.8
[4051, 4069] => 0.4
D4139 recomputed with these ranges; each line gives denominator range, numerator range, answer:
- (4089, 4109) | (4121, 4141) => 1.35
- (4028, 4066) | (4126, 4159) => 0.96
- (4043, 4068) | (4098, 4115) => 0.67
